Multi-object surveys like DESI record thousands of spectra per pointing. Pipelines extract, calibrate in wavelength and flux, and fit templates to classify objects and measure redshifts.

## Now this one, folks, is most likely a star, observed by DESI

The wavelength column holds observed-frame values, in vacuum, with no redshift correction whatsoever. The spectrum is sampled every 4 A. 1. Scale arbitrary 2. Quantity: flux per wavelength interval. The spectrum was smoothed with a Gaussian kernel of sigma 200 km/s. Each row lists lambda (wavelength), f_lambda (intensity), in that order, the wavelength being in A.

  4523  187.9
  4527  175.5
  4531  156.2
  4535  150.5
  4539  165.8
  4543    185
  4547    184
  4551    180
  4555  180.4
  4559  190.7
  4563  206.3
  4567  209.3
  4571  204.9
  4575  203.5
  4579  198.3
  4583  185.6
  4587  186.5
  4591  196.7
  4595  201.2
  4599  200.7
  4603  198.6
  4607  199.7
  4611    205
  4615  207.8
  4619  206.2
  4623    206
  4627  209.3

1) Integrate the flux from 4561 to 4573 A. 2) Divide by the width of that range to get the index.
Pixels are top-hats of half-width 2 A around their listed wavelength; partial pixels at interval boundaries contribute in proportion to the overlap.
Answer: 207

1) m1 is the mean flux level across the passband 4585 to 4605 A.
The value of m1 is 197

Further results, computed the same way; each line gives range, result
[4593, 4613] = 201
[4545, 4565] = 188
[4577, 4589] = 190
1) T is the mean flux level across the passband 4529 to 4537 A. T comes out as 153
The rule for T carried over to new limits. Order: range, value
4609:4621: 206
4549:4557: 180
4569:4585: 198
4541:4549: 184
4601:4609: 199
